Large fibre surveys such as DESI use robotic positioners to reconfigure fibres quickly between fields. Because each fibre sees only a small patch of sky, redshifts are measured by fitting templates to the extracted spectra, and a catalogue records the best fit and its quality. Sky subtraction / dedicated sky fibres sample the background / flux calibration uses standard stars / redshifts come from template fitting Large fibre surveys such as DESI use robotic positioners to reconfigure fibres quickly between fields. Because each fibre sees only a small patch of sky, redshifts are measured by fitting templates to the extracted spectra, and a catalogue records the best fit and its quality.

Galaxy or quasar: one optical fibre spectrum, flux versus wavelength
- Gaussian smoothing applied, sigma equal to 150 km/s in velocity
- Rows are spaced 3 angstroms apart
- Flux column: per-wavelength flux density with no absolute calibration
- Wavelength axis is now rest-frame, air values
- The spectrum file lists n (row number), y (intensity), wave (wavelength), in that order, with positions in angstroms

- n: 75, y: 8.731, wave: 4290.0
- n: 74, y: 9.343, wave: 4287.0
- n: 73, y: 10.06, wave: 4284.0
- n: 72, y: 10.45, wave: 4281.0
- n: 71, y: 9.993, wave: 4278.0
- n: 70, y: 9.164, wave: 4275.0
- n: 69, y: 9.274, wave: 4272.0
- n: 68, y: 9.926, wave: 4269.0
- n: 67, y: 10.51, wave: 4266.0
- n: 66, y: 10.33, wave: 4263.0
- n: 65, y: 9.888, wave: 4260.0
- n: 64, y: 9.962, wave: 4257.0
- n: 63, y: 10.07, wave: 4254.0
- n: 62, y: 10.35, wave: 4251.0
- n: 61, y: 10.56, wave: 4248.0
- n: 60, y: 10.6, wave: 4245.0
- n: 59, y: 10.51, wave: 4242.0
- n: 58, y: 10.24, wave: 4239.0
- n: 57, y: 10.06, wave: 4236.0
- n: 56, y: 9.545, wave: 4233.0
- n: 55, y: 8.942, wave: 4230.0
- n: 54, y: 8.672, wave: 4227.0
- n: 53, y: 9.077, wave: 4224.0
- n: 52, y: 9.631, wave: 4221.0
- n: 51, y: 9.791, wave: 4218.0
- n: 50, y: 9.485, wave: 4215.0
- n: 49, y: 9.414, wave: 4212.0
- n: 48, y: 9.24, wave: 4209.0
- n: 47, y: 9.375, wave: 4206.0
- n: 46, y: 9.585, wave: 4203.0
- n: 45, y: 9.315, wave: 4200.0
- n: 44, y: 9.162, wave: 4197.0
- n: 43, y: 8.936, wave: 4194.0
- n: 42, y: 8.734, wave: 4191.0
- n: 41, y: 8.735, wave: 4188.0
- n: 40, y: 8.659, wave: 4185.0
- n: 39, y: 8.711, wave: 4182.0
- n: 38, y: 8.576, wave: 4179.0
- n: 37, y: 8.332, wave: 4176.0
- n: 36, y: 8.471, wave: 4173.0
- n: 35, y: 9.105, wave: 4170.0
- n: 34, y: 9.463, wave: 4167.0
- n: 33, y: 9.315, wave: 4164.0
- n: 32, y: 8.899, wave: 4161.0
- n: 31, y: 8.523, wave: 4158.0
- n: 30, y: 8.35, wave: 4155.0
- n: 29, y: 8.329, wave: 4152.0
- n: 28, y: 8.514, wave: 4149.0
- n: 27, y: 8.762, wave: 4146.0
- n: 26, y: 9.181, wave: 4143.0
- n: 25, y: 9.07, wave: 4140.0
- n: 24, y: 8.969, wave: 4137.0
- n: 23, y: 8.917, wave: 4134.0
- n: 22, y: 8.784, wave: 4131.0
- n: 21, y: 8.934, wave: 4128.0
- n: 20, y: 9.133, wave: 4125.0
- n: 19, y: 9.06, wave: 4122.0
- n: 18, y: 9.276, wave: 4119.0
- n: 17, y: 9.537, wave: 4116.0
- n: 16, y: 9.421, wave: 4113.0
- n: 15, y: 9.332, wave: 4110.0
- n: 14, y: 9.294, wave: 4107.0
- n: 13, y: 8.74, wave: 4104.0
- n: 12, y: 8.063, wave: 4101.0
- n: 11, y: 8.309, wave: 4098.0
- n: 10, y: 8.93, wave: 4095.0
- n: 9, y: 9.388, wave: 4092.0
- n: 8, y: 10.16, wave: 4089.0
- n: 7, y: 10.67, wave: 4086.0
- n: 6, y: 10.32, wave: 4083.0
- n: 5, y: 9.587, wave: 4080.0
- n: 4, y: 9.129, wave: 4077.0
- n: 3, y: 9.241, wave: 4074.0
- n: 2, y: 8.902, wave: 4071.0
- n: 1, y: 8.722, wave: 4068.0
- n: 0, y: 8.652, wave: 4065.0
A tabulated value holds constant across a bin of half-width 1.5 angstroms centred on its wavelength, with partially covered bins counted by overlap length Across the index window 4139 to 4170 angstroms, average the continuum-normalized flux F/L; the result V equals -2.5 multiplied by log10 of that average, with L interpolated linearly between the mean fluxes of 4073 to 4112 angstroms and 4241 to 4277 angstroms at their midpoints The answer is 0.09 mag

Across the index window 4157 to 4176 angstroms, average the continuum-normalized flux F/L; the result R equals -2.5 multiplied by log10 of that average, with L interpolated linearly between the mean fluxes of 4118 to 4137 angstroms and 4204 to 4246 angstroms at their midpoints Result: 0.038 mag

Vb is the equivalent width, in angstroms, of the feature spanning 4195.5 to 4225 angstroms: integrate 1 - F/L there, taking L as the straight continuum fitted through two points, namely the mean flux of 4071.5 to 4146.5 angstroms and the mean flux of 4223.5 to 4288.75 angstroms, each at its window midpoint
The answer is 0.8 angstroms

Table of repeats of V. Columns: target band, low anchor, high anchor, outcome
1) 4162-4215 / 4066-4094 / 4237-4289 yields 0.10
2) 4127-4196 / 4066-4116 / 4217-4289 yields 0.09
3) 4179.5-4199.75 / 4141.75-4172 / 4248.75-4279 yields 0.04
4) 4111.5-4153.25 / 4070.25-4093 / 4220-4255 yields 0.09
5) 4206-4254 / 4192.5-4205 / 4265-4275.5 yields -0.03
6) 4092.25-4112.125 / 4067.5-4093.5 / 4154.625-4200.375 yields 0.07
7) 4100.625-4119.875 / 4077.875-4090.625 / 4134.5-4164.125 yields 0.05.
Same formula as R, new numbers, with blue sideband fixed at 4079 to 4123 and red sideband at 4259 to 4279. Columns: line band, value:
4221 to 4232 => 0.08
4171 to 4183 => 0.12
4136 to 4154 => 0.08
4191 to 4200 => 0.07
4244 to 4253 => -0.07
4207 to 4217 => 0.03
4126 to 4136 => 0.06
